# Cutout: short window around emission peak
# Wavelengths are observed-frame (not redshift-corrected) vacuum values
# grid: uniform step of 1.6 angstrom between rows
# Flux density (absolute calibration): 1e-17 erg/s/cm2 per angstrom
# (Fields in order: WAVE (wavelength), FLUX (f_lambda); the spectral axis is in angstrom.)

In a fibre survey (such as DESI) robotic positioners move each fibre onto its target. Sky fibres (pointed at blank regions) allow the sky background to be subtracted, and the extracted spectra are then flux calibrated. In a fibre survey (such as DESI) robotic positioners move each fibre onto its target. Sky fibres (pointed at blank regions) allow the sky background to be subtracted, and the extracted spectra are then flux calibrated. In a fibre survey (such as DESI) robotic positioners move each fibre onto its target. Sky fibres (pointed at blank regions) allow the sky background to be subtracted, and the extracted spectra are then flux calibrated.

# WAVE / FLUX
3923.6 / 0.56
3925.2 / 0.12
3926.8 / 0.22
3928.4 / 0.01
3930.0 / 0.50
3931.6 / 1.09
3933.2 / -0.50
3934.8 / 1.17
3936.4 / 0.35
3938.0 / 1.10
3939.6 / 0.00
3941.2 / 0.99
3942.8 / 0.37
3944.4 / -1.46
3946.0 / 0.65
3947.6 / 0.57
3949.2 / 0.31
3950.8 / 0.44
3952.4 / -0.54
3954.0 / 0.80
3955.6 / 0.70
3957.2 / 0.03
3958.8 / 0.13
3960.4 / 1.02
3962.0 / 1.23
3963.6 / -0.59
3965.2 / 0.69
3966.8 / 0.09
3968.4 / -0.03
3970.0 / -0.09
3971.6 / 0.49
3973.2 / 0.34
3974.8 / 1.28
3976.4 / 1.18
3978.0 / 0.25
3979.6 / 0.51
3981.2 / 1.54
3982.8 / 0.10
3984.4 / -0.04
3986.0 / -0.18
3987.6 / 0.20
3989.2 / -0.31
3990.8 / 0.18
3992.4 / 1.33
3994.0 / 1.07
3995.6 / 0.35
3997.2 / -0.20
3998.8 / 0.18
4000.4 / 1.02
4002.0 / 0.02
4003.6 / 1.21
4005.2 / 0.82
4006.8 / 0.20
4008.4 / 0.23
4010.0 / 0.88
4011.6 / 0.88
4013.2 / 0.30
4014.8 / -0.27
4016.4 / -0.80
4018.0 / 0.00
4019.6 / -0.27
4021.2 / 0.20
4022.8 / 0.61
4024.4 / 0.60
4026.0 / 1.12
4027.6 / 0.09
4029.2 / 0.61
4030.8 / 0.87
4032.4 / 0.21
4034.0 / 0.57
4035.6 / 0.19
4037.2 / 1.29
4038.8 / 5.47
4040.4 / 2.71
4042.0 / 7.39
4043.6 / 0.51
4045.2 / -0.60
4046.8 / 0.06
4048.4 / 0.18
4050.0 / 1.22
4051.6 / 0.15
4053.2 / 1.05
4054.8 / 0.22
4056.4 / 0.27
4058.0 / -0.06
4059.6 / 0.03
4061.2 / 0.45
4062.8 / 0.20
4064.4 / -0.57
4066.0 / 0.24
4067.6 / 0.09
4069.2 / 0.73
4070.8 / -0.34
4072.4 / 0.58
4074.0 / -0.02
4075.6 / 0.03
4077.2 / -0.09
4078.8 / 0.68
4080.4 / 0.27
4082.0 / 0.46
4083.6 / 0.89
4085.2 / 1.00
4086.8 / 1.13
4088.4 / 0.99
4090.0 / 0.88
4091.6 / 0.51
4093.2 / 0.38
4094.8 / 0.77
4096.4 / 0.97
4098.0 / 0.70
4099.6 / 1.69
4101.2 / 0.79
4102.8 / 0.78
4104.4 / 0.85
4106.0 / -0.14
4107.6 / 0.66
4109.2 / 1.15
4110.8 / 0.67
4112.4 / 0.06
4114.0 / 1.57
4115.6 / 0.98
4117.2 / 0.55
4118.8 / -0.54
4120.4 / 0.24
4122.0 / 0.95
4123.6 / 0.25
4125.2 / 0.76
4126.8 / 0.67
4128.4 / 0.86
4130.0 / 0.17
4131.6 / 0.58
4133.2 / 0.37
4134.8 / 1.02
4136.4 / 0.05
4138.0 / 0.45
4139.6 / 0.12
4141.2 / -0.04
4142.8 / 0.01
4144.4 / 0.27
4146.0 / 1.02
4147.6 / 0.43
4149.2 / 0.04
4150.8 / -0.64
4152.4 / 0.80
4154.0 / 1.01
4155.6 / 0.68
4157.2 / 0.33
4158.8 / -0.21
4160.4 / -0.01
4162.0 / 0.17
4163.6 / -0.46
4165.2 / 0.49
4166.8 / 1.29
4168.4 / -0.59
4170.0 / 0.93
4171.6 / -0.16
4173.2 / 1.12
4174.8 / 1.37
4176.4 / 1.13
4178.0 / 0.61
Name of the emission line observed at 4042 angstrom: [O II]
